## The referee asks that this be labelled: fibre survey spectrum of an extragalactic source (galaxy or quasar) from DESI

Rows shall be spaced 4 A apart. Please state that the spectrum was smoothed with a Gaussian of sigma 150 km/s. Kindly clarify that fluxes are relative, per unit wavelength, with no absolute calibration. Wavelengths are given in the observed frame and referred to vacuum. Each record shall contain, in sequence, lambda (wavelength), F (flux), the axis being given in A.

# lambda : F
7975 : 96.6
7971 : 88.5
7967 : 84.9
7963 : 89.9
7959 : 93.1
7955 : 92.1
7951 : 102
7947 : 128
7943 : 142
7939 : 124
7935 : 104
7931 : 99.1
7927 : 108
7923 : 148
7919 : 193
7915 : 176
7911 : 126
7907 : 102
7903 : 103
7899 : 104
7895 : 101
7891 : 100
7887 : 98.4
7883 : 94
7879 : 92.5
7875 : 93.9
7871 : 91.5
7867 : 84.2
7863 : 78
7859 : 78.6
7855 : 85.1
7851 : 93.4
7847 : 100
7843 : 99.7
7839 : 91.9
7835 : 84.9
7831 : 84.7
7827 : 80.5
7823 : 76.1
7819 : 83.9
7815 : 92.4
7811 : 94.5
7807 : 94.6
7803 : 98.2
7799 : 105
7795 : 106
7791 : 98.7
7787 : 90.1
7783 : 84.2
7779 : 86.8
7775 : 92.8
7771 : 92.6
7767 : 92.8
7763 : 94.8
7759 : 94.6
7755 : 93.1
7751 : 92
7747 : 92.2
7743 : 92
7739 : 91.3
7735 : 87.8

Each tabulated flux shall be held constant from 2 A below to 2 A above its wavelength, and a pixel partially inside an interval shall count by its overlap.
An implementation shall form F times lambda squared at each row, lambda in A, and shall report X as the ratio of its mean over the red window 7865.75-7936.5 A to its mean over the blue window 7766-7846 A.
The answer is 1.3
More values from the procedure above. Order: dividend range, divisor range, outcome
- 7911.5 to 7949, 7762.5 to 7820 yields 1.49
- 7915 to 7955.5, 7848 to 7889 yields 1.46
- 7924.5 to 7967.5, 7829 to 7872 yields 1.25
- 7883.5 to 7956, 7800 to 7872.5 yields 1.38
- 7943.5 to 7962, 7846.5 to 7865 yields 1.27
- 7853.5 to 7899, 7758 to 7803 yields 0.99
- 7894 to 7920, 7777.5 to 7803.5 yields 1.38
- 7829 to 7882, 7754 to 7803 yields 0.96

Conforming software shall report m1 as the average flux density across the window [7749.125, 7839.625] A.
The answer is 91.5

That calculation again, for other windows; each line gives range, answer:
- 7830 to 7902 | 92.2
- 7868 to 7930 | 115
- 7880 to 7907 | 99.9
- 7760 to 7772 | 93.6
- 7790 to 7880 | 90.7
